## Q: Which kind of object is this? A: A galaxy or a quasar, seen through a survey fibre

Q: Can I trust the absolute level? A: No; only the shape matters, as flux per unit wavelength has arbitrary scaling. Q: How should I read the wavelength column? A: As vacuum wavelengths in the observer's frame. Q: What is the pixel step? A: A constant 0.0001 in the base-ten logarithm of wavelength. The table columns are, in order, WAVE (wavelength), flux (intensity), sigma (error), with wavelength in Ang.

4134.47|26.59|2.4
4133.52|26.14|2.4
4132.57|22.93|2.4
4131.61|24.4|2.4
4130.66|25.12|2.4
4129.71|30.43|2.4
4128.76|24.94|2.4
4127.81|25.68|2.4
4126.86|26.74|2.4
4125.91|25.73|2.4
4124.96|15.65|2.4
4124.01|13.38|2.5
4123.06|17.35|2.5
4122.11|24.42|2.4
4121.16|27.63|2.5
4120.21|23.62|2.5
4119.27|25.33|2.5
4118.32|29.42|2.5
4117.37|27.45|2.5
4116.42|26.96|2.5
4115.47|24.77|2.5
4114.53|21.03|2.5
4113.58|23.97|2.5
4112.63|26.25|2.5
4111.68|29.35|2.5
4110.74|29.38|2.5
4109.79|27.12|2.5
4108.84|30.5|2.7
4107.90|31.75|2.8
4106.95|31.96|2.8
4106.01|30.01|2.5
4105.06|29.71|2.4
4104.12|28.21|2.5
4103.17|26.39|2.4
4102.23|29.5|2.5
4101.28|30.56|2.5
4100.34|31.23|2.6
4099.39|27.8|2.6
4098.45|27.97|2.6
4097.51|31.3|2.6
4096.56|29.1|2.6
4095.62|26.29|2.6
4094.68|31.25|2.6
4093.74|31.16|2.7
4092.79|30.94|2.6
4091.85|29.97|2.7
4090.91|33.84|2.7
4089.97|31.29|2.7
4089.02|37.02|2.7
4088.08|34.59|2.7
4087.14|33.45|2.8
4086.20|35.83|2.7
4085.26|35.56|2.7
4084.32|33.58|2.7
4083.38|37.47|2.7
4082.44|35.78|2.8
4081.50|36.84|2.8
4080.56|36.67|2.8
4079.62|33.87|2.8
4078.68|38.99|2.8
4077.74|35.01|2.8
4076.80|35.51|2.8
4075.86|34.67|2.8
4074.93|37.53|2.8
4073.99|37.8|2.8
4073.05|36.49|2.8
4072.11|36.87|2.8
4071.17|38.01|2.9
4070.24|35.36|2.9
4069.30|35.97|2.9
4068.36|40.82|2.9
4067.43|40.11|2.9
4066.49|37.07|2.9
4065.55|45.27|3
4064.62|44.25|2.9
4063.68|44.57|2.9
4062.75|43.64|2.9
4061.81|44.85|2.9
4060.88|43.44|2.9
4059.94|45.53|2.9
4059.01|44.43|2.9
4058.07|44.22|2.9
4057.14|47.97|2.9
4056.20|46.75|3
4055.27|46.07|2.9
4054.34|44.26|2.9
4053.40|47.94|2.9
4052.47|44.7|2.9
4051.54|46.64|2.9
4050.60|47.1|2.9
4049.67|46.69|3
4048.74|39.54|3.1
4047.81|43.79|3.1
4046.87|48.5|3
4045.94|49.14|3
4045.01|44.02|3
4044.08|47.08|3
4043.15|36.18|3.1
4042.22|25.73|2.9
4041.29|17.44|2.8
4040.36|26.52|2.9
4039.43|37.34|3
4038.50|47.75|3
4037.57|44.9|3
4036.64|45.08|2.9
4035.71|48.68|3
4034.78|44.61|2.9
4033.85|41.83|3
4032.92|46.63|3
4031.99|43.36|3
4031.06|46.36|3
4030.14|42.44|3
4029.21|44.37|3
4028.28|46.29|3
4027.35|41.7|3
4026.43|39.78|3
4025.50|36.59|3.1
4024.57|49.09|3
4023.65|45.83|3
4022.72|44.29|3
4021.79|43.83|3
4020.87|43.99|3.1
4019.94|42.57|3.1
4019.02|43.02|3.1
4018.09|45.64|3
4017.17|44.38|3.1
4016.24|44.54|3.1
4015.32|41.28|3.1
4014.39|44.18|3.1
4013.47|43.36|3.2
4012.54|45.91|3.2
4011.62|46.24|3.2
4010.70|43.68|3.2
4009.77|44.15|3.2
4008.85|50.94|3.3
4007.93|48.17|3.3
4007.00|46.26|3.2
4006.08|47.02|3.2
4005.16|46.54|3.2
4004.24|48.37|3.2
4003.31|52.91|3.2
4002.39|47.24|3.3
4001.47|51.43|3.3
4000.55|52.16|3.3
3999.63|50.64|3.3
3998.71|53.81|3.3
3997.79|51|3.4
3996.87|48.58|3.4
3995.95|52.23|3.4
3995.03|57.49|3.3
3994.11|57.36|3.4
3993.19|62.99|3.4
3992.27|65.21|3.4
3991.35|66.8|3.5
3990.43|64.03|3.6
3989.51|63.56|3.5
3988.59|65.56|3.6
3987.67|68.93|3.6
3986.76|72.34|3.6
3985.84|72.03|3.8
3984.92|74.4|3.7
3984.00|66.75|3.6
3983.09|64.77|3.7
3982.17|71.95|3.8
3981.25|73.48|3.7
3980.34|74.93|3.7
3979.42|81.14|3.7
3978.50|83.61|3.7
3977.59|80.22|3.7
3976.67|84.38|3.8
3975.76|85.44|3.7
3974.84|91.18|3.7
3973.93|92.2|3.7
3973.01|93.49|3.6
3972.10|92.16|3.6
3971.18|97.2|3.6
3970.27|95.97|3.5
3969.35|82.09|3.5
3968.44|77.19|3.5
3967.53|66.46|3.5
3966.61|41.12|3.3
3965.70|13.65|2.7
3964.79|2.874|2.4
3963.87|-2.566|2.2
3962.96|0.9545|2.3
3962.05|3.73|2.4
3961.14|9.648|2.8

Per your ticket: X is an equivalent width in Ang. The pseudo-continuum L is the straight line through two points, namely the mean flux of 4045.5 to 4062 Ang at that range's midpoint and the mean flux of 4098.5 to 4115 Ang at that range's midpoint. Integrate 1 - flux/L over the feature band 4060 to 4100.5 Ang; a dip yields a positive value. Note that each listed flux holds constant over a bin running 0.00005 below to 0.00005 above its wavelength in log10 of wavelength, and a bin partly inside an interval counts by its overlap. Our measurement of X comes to 1.3 Ang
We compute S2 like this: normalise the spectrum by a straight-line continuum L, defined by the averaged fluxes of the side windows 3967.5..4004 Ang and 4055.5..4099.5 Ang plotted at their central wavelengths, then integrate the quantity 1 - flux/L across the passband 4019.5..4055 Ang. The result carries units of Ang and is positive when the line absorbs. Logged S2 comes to 5.91 Ang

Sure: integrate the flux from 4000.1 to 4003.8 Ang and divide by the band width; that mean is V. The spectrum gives 50.9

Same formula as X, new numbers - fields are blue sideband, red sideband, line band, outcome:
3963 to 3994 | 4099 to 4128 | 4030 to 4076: 3.0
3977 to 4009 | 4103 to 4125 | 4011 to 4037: 4.0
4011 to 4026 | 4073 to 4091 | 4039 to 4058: -0.9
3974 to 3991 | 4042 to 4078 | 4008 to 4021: 3.5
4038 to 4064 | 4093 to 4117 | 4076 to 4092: -0.5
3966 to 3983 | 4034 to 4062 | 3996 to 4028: 7.8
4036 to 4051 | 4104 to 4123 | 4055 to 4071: -2.6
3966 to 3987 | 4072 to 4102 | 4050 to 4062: 0.1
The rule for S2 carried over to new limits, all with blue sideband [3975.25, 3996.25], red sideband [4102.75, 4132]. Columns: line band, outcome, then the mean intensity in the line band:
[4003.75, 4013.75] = 2.6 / 46.5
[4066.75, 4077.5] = 1.0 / 37.2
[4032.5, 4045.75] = 3.2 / 39.7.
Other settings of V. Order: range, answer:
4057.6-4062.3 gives 44.5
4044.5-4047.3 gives 47.3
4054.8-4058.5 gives 46.3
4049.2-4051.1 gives 46.8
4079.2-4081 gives 35.3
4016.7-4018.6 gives 44.9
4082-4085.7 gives 35.6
